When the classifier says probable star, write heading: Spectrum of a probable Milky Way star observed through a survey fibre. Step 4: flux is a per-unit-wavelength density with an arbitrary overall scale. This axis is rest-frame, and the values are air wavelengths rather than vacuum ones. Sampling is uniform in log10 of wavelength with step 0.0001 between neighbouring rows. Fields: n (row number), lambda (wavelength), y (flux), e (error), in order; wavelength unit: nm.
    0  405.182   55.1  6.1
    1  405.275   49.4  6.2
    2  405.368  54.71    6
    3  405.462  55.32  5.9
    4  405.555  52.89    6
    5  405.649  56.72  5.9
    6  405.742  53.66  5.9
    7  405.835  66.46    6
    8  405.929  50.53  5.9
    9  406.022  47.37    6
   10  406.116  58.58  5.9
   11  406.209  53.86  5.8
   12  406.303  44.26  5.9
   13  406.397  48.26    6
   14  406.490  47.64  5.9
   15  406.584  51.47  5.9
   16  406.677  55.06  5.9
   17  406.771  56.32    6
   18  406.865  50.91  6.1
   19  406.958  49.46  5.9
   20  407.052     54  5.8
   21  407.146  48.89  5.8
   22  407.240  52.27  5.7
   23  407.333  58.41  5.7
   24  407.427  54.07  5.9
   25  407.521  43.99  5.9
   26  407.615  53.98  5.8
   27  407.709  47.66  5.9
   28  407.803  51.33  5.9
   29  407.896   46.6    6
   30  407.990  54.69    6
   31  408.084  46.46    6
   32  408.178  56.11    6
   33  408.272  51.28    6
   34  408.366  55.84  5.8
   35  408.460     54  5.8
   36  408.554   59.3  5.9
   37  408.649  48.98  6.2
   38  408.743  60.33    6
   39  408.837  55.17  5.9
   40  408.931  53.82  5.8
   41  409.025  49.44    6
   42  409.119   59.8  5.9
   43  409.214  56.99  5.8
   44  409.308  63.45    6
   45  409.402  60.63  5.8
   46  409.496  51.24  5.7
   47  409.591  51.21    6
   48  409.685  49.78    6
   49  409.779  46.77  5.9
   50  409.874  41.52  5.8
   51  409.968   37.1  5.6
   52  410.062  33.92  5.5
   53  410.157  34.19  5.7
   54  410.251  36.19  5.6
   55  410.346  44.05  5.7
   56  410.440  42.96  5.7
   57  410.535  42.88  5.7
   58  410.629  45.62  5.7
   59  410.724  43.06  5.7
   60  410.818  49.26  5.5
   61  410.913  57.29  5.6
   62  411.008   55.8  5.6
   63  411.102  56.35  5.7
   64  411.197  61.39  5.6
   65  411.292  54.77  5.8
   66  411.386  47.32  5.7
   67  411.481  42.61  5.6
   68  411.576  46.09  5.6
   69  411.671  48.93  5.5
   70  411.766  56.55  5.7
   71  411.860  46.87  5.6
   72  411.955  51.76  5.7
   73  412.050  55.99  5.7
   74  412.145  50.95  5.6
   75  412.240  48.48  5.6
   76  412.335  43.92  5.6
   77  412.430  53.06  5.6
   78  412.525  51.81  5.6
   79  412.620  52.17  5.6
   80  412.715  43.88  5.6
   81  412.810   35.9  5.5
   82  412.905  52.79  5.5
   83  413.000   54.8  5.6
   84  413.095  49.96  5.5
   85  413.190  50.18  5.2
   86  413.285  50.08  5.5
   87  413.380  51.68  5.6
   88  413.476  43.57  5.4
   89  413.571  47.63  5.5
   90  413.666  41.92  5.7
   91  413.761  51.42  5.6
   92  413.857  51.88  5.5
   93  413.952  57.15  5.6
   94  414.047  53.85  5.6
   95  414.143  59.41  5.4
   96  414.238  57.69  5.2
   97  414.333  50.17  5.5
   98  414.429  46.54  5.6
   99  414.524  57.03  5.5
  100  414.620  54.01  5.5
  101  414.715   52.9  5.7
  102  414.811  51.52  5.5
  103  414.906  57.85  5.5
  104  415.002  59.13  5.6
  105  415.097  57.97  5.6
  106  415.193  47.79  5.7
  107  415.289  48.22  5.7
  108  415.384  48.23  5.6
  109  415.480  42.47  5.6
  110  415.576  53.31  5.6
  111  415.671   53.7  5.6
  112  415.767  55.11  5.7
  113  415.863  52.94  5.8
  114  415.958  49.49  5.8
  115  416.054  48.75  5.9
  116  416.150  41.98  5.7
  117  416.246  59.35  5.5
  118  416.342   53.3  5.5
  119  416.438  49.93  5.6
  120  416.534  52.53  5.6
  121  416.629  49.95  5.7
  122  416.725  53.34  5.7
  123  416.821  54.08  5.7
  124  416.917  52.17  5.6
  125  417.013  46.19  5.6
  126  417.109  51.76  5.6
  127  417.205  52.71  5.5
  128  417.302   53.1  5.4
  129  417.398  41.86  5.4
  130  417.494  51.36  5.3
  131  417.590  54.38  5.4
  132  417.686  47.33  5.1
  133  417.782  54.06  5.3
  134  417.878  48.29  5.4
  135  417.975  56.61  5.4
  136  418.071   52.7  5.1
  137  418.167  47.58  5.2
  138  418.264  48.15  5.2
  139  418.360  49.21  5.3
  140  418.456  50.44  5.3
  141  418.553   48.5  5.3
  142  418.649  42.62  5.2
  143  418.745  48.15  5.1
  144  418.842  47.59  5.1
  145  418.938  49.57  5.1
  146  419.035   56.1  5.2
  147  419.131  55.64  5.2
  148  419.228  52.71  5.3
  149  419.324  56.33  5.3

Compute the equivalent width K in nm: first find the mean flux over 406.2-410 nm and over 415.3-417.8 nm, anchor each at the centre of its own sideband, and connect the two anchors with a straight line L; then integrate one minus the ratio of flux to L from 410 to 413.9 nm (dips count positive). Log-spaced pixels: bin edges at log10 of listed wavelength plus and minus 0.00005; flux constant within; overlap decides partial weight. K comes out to 0.25 nm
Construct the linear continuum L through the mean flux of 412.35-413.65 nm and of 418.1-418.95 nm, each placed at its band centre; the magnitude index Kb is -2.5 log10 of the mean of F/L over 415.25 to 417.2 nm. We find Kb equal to -0.057 mag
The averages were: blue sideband 48.8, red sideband 48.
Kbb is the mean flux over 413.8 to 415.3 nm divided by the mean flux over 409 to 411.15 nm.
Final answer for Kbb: 1.12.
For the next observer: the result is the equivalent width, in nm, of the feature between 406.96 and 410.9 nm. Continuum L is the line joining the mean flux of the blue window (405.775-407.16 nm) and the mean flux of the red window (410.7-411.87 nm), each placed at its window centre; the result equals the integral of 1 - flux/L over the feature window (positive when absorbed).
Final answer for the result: 0.15 nm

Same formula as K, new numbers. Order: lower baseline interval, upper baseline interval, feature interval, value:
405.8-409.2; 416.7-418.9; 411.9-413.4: 0.05 nm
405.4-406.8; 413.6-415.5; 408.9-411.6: 0.21 nm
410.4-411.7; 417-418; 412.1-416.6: -0.08 nm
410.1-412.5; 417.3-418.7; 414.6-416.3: -0.09 nm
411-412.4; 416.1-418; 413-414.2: 0.00 nm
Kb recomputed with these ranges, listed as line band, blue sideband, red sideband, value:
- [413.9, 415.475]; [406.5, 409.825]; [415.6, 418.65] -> -0.04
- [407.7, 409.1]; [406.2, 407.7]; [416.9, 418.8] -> -0.04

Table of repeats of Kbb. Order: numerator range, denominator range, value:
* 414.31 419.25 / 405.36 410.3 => 0.99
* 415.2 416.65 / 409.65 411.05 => 1.15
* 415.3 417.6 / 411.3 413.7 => 1.04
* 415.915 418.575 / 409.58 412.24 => 1.07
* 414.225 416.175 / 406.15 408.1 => 1.01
